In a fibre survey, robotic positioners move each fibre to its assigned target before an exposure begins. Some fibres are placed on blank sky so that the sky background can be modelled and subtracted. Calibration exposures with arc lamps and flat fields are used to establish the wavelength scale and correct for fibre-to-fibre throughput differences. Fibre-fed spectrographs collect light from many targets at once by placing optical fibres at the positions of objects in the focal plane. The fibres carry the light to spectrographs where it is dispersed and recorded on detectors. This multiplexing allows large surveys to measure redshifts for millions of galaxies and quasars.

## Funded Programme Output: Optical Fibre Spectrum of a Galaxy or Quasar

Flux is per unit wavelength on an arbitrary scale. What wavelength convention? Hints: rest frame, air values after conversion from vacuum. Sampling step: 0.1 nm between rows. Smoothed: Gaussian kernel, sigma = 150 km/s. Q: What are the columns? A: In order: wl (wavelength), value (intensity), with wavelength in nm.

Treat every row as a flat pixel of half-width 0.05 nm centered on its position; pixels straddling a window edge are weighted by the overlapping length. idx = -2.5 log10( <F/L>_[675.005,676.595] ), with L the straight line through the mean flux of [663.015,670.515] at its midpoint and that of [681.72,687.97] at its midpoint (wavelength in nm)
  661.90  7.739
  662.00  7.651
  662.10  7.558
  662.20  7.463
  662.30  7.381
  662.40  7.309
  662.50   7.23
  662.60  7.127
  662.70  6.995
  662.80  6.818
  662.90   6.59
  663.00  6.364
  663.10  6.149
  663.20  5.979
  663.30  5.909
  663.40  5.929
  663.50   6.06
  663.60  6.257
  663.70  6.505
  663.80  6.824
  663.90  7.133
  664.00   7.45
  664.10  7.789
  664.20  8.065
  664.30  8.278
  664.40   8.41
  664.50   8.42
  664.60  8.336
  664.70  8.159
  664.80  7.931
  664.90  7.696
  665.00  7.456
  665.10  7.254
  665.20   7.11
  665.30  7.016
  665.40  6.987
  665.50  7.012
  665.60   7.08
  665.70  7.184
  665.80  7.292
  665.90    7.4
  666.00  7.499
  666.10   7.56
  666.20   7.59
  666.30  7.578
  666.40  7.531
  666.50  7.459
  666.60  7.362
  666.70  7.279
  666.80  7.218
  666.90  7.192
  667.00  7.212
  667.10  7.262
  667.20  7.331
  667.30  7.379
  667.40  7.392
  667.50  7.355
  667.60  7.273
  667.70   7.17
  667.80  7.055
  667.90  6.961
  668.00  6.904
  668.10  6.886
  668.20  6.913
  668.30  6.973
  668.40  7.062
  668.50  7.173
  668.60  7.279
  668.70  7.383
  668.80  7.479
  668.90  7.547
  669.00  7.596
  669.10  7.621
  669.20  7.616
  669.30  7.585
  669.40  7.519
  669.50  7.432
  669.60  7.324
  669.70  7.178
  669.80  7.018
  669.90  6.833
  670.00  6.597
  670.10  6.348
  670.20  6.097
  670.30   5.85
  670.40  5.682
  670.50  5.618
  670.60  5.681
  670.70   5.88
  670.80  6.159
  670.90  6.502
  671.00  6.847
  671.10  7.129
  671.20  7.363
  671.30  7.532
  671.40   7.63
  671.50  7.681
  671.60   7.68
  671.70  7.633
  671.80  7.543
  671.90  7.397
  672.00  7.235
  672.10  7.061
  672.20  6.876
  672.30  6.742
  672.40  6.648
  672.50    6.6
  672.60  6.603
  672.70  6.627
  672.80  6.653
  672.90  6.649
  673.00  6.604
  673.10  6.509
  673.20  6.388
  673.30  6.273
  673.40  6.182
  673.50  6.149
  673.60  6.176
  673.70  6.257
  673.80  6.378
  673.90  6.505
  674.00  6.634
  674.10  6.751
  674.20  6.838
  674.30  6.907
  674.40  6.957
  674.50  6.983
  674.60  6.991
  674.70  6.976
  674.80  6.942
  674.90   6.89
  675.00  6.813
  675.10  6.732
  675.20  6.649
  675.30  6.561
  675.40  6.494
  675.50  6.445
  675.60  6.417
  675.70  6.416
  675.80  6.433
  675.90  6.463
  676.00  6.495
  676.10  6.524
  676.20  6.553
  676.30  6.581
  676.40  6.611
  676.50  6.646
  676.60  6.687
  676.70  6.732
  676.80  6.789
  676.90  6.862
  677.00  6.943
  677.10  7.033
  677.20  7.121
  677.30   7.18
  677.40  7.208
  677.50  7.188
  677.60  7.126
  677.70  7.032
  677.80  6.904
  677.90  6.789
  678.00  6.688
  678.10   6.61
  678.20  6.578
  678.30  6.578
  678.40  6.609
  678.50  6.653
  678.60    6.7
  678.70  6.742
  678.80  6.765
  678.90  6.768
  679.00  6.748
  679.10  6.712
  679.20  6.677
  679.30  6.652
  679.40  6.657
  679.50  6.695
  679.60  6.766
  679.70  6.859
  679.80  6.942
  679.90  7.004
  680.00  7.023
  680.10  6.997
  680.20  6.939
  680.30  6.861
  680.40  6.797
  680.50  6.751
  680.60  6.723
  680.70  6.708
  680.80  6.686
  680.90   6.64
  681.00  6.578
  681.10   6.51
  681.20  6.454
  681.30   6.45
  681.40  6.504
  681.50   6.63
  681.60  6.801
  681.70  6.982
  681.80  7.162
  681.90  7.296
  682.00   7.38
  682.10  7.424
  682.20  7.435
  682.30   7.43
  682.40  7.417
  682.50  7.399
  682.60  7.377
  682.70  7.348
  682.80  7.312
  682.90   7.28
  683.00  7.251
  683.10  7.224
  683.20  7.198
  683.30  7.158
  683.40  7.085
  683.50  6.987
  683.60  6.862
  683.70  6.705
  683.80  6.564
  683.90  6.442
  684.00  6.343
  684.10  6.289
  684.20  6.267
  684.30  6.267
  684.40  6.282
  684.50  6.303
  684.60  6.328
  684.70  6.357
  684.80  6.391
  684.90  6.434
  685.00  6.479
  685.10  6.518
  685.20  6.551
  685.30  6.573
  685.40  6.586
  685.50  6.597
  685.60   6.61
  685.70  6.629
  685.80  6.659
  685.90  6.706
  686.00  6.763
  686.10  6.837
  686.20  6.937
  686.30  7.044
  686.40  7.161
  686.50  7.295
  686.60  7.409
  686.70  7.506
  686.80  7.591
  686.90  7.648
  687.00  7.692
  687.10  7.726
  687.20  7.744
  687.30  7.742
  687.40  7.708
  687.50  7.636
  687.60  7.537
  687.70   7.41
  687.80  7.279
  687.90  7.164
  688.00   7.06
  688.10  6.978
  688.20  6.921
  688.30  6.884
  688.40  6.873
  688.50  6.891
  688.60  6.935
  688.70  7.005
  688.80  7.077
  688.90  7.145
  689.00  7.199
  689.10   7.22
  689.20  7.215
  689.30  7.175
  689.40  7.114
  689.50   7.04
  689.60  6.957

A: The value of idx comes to 0.086 mag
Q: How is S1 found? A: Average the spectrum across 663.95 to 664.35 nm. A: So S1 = 7.9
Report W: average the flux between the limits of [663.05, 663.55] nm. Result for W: 6.01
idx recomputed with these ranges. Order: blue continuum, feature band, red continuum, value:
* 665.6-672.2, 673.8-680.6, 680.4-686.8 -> 0.03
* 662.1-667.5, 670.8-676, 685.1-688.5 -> 0.06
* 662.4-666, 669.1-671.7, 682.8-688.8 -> 0.04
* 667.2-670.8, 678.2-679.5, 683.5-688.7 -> 0.04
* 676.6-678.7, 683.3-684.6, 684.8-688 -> 0.08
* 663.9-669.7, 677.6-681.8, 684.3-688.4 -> 0.06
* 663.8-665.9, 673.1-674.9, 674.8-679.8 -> 0.06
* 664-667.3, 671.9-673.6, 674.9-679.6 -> 0.07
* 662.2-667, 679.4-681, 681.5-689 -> 0.04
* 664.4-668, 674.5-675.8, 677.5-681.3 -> 0.04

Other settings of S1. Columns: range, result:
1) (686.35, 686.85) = 7.39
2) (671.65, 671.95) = 7.52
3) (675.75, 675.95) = 6.45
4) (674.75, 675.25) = 6.81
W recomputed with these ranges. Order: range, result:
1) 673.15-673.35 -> 6.33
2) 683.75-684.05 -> 6.45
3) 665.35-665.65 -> 7.03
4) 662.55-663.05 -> 6.78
